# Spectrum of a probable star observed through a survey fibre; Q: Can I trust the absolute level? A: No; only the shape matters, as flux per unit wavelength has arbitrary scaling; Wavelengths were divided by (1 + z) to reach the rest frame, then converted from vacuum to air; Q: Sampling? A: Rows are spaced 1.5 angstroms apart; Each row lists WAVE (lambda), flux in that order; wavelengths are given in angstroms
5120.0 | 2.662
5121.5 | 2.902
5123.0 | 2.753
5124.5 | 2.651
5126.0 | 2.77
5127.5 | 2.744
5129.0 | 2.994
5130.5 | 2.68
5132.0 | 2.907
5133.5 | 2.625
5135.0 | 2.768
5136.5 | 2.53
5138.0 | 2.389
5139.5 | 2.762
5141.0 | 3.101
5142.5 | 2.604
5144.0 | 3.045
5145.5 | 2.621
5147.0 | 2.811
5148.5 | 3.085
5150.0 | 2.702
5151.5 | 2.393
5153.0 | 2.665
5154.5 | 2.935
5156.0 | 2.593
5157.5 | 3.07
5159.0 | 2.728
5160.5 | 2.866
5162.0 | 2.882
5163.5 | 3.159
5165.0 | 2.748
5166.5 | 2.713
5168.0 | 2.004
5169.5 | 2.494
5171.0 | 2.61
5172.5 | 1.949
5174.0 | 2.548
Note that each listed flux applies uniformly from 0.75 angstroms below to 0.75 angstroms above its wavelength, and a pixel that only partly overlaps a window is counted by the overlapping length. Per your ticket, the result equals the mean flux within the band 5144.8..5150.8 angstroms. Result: 2.8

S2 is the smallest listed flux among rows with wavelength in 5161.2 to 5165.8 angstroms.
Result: 2.748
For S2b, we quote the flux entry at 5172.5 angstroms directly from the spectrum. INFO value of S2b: 1.949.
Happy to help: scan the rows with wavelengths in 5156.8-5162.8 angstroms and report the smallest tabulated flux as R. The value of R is 2.728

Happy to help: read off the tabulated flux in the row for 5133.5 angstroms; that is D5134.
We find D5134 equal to 2.625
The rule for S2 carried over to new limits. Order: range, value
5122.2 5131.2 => 2.651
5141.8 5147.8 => 2.604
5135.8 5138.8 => 2.389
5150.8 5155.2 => 2.393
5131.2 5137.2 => 2.53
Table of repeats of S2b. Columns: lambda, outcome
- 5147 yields 2.811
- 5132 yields 2.907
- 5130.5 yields 2.68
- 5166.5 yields 2.713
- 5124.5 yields 2.651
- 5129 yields 2.994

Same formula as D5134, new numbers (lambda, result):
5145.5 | 2.621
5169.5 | 2.494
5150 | 2.702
